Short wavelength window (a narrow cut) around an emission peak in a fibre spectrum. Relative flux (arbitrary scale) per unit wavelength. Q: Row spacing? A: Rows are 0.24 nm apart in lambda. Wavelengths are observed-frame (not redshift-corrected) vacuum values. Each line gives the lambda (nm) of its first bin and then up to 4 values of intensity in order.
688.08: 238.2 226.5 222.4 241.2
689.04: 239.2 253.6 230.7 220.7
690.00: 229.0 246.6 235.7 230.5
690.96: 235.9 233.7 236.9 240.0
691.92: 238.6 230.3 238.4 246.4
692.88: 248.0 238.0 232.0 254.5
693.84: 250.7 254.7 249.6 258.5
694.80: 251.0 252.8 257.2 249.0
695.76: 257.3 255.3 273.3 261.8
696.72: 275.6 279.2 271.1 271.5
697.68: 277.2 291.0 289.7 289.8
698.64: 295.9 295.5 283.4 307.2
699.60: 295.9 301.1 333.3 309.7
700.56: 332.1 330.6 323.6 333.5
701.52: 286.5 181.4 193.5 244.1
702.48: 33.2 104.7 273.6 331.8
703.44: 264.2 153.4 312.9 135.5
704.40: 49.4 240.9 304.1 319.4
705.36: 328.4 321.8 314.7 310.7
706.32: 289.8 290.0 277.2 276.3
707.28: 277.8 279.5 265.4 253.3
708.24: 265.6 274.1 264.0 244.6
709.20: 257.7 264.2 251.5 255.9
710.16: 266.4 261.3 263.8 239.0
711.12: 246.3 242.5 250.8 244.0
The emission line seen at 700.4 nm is Mg II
